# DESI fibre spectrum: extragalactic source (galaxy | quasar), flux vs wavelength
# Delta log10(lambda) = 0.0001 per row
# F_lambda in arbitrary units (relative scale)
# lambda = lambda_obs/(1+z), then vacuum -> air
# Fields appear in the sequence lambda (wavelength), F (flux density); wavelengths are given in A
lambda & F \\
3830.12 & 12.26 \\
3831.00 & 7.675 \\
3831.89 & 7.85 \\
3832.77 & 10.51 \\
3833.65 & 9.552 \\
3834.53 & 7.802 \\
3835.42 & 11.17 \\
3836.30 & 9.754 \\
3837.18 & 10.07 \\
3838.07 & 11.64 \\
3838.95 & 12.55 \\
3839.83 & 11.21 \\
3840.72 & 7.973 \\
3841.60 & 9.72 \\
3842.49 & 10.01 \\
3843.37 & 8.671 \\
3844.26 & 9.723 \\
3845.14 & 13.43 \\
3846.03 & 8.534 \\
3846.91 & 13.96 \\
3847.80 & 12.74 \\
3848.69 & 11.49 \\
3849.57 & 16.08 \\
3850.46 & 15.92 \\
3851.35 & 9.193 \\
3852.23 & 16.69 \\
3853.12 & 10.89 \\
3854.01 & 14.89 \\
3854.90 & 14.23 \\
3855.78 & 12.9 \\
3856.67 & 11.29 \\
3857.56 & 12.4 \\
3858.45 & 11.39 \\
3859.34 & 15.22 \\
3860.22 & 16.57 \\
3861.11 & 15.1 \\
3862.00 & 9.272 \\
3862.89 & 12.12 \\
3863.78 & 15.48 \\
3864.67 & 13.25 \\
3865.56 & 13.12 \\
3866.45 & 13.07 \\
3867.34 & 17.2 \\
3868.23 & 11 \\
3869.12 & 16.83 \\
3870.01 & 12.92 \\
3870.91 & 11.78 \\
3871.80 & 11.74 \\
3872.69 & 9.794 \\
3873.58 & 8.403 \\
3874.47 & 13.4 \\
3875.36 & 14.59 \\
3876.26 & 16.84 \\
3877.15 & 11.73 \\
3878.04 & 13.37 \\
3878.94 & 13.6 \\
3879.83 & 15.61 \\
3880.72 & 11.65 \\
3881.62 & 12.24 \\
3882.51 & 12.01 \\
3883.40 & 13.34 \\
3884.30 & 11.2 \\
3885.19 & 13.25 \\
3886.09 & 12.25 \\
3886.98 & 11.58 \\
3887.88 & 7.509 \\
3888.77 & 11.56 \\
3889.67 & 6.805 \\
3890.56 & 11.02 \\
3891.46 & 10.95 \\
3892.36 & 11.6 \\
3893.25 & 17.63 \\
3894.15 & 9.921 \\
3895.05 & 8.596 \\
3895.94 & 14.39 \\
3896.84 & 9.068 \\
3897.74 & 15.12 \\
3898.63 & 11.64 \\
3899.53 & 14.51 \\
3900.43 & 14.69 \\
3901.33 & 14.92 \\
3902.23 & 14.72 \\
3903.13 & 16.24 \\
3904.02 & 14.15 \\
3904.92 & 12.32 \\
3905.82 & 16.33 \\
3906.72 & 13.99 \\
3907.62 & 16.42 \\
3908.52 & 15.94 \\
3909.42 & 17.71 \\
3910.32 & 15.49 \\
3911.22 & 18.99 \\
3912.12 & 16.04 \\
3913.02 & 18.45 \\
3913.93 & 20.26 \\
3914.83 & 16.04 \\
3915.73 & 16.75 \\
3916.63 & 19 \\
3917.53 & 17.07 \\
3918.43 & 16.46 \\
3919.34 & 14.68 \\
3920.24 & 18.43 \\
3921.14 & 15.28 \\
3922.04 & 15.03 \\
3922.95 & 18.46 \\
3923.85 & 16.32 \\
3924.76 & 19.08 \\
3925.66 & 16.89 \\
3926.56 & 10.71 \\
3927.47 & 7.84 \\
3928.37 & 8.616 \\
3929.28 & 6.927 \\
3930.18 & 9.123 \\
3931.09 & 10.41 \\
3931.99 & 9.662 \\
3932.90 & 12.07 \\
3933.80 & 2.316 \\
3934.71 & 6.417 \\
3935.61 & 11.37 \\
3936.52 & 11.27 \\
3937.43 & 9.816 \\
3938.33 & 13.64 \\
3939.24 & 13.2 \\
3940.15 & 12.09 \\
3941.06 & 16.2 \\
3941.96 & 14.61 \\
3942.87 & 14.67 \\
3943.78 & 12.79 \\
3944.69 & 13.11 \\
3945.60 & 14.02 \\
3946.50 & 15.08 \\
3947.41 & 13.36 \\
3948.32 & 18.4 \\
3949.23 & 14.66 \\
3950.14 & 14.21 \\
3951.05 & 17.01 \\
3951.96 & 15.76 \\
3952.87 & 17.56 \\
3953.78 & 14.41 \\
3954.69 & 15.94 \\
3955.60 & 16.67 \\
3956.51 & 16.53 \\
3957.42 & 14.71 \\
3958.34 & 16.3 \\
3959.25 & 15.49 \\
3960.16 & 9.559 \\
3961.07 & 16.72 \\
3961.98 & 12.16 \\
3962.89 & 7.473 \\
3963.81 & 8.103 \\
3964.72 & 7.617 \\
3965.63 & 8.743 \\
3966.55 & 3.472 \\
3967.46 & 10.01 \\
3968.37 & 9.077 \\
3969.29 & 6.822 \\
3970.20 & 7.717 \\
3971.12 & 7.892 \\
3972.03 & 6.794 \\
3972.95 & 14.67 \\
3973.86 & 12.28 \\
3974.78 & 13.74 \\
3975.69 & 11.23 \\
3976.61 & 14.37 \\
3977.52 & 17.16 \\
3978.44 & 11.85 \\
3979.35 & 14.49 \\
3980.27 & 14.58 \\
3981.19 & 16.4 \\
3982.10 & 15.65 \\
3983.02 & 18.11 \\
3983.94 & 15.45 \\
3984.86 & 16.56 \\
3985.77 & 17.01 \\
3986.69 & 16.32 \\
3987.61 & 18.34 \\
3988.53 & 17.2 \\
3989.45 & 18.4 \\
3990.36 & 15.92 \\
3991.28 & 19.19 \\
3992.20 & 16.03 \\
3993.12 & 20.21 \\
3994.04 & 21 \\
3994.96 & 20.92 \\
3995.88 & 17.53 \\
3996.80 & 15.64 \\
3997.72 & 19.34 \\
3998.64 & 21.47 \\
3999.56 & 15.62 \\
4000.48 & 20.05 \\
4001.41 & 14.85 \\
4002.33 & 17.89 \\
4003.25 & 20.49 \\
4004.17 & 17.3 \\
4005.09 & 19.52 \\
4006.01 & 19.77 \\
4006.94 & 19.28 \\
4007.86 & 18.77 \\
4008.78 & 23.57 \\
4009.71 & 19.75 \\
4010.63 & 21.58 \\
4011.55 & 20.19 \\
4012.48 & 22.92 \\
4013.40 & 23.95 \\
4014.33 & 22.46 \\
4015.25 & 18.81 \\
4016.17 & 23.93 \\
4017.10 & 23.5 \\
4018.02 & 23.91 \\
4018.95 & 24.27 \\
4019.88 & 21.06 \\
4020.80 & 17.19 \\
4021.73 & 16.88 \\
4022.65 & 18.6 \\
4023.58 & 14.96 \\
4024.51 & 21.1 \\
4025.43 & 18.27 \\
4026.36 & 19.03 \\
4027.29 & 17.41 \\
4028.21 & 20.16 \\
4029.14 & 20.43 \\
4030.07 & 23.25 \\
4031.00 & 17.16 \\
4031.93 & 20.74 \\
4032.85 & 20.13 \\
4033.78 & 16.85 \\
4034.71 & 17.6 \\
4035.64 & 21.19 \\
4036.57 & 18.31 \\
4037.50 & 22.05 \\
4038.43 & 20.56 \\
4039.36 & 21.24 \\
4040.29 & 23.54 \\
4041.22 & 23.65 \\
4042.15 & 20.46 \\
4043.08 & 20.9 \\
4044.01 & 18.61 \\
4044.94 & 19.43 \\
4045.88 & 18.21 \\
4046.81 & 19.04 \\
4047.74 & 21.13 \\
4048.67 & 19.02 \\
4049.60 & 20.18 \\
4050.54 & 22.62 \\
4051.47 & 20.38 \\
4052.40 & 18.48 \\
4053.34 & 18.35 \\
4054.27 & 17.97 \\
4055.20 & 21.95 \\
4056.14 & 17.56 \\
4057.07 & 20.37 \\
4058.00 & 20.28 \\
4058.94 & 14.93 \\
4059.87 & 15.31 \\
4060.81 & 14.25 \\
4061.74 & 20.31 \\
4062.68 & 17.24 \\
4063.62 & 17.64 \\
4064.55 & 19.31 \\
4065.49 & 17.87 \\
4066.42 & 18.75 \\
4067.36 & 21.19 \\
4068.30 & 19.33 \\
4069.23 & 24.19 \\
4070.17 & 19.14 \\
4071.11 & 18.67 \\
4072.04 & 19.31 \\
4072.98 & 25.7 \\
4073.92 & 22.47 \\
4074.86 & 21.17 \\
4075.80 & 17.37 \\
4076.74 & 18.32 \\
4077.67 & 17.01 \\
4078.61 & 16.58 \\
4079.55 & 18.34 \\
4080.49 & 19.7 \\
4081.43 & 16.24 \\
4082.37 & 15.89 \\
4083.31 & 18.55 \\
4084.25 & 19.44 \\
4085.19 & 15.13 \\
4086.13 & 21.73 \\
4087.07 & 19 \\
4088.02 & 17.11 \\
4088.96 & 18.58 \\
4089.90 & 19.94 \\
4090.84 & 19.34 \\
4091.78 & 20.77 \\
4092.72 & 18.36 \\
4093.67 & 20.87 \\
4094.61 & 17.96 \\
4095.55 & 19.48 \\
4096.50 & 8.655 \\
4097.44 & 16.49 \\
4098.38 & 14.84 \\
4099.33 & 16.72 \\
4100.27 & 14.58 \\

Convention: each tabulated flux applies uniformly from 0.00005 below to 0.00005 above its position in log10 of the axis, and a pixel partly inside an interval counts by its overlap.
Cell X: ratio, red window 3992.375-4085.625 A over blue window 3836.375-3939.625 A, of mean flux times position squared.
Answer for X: 1.6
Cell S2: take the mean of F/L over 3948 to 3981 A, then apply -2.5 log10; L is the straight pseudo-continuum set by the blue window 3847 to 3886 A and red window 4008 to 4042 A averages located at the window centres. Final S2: 0.37 mag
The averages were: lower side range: 13.2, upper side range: 20.5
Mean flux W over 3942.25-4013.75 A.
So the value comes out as 15.5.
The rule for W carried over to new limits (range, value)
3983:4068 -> 19.4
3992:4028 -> 19.8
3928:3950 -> 11.9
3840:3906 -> 12.6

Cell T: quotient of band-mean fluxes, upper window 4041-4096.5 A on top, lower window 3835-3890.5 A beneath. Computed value 1.55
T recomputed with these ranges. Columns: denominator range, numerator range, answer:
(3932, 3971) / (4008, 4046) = 1.66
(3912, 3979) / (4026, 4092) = 1.48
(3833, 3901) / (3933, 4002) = 1.15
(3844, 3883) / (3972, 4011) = 1.32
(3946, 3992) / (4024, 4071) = 1.42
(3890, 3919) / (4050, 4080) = 1.29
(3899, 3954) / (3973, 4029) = 1.29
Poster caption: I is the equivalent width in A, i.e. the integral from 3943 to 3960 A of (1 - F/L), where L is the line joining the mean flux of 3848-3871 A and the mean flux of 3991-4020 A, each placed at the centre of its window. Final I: 2.4 A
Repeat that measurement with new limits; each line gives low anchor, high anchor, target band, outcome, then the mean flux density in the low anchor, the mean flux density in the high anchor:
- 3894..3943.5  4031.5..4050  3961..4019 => 4.6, 13.8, 20.1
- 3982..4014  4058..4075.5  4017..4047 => -1.5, 18.8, 19.3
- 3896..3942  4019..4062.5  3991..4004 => -0.8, 14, 19.4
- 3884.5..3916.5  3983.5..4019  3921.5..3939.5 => 4.7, 13.9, 19.4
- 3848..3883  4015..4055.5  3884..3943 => 6.6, 13.2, 20.1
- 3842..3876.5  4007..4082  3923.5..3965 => 8.2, 12.8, 19.8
